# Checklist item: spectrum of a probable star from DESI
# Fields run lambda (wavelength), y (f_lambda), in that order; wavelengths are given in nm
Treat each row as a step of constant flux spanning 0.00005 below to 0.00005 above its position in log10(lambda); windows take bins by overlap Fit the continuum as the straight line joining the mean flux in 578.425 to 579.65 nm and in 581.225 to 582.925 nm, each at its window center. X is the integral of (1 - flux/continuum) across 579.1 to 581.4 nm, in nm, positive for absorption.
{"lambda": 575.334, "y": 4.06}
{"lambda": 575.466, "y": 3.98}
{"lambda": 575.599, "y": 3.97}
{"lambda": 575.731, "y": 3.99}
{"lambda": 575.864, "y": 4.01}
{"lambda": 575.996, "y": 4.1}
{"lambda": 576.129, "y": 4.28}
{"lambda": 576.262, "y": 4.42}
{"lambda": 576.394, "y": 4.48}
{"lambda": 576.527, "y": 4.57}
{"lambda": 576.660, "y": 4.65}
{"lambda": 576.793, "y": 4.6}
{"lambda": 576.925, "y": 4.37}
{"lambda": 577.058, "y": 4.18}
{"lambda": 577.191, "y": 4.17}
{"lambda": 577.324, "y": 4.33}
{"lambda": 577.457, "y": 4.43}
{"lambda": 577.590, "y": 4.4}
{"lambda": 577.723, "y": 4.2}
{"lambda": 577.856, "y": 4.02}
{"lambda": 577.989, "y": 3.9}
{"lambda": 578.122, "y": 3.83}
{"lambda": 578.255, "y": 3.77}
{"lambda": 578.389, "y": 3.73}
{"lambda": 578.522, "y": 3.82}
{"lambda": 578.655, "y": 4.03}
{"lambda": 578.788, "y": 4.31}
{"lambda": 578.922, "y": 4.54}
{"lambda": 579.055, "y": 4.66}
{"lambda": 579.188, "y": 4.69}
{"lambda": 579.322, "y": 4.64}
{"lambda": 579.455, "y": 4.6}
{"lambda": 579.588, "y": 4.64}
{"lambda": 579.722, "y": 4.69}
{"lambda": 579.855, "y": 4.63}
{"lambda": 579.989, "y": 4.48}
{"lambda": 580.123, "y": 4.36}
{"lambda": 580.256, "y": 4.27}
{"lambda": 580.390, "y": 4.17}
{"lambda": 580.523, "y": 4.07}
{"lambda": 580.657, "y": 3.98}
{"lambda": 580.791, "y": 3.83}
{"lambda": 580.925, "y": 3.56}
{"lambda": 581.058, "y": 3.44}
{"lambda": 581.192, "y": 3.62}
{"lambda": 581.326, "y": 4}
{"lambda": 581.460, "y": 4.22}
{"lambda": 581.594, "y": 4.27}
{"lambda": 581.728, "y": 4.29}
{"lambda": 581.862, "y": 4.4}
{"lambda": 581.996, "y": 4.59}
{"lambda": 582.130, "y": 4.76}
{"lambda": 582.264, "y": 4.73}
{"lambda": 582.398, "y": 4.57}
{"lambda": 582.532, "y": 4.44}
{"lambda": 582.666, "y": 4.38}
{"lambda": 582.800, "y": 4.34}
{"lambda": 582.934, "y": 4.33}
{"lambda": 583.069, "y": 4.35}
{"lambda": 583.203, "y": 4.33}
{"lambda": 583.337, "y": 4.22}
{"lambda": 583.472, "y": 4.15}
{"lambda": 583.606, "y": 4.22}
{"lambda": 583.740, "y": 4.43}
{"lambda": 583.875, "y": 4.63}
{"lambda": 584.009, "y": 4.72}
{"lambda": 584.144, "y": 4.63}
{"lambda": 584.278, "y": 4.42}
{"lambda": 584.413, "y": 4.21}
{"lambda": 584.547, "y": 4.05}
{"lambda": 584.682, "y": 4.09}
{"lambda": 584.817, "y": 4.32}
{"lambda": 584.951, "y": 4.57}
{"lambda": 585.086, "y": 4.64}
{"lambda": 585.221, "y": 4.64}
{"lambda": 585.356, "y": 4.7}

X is 0.10 nm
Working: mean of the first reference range 4.42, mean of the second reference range 4.4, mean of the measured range 4.22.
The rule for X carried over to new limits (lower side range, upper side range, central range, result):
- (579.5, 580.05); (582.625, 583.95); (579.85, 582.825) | 0.17 nm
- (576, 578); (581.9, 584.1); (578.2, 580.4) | 0.01 nm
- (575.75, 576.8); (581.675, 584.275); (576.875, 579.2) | 0.11 nm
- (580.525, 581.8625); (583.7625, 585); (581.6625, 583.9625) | -0.14 nm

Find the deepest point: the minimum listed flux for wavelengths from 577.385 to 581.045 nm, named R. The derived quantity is 3.56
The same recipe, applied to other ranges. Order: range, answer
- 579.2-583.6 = 3.44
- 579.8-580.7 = 3.98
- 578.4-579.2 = 3.82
